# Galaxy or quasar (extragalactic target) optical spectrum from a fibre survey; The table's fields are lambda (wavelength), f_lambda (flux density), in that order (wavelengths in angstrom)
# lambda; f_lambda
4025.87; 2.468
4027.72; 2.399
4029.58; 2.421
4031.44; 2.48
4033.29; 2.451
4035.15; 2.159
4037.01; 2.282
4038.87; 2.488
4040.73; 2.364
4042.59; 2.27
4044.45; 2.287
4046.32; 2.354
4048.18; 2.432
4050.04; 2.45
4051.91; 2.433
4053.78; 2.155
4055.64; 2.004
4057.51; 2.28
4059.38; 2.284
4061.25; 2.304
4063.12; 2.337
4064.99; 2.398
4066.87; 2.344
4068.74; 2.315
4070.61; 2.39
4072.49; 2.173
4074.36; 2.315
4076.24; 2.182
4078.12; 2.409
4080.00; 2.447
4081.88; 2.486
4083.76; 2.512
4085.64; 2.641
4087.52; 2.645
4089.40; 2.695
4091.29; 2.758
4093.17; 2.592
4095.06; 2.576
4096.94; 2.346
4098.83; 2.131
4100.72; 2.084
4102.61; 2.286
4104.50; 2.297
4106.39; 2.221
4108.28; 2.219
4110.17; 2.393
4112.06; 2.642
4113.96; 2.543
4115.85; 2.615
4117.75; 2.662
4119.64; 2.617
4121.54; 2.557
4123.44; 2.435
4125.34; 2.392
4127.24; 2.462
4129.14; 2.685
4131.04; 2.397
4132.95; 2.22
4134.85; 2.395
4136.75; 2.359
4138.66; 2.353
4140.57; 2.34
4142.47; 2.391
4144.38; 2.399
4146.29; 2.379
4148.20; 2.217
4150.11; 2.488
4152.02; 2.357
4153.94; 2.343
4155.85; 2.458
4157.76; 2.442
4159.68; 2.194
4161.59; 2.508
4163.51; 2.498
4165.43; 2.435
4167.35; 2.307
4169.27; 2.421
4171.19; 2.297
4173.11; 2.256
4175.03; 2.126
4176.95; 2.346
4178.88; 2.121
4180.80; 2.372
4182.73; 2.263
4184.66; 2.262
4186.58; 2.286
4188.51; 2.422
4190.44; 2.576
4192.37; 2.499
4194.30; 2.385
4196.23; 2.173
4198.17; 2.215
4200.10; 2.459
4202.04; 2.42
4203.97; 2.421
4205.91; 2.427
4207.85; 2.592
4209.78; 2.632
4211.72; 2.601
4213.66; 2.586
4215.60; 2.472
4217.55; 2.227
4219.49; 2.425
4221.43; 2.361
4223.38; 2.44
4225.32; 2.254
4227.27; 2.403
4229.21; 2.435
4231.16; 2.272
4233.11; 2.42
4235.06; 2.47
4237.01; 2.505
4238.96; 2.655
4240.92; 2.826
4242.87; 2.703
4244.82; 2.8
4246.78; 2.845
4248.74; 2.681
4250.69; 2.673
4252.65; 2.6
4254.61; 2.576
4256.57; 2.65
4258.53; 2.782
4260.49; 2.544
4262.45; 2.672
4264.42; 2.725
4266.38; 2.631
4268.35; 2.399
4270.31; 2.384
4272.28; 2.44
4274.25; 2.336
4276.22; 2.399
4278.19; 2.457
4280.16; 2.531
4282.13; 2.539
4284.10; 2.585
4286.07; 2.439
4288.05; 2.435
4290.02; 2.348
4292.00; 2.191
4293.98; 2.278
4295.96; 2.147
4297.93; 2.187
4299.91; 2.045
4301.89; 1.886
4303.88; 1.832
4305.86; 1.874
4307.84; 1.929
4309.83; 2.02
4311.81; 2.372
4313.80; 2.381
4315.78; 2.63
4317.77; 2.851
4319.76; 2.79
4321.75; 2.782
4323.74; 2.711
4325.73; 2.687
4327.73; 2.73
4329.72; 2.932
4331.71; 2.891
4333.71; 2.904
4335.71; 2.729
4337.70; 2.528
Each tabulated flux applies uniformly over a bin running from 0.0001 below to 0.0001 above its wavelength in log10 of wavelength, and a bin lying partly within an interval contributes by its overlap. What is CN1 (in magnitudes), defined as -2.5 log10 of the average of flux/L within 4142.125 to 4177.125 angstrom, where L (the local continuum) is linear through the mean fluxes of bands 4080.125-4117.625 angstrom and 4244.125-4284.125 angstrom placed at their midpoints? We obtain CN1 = 0.06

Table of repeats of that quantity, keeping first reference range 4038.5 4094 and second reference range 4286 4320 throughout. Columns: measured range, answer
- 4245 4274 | -0.153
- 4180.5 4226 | -0.048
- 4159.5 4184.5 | 0.002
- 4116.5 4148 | -0.040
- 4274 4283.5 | -0.097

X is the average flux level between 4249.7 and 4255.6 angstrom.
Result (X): 2.62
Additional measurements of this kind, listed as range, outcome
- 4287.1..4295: 2.31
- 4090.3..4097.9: 2.57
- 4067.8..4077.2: 2.28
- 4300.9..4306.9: 1.86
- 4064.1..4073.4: 2.32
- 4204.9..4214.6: 2.57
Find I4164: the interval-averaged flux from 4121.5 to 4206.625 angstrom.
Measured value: 2.37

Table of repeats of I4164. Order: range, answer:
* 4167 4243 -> 2.41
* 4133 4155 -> 2.36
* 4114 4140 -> 2.47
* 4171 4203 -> 2.32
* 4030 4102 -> 2.38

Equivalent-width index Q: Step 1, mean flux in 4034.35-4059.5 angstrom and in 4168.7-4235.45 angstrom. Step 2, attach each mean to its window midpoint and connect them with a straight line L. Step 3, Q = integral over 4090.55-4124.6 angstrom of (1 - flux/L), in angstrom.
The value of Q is -1.6 angstrom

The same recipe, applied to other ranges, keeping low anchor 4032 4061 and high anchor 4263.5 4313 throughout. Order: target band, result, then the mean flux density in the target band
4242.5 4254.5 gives -2.1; 2.71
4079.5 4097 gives -2.1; 2.58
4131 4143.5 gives -0.2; 2.35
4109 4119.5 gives -1.2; 2.57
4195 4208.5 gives -0.5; 2.38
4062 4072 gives -0.1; 2.35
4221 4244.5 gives -1.9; 2.49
